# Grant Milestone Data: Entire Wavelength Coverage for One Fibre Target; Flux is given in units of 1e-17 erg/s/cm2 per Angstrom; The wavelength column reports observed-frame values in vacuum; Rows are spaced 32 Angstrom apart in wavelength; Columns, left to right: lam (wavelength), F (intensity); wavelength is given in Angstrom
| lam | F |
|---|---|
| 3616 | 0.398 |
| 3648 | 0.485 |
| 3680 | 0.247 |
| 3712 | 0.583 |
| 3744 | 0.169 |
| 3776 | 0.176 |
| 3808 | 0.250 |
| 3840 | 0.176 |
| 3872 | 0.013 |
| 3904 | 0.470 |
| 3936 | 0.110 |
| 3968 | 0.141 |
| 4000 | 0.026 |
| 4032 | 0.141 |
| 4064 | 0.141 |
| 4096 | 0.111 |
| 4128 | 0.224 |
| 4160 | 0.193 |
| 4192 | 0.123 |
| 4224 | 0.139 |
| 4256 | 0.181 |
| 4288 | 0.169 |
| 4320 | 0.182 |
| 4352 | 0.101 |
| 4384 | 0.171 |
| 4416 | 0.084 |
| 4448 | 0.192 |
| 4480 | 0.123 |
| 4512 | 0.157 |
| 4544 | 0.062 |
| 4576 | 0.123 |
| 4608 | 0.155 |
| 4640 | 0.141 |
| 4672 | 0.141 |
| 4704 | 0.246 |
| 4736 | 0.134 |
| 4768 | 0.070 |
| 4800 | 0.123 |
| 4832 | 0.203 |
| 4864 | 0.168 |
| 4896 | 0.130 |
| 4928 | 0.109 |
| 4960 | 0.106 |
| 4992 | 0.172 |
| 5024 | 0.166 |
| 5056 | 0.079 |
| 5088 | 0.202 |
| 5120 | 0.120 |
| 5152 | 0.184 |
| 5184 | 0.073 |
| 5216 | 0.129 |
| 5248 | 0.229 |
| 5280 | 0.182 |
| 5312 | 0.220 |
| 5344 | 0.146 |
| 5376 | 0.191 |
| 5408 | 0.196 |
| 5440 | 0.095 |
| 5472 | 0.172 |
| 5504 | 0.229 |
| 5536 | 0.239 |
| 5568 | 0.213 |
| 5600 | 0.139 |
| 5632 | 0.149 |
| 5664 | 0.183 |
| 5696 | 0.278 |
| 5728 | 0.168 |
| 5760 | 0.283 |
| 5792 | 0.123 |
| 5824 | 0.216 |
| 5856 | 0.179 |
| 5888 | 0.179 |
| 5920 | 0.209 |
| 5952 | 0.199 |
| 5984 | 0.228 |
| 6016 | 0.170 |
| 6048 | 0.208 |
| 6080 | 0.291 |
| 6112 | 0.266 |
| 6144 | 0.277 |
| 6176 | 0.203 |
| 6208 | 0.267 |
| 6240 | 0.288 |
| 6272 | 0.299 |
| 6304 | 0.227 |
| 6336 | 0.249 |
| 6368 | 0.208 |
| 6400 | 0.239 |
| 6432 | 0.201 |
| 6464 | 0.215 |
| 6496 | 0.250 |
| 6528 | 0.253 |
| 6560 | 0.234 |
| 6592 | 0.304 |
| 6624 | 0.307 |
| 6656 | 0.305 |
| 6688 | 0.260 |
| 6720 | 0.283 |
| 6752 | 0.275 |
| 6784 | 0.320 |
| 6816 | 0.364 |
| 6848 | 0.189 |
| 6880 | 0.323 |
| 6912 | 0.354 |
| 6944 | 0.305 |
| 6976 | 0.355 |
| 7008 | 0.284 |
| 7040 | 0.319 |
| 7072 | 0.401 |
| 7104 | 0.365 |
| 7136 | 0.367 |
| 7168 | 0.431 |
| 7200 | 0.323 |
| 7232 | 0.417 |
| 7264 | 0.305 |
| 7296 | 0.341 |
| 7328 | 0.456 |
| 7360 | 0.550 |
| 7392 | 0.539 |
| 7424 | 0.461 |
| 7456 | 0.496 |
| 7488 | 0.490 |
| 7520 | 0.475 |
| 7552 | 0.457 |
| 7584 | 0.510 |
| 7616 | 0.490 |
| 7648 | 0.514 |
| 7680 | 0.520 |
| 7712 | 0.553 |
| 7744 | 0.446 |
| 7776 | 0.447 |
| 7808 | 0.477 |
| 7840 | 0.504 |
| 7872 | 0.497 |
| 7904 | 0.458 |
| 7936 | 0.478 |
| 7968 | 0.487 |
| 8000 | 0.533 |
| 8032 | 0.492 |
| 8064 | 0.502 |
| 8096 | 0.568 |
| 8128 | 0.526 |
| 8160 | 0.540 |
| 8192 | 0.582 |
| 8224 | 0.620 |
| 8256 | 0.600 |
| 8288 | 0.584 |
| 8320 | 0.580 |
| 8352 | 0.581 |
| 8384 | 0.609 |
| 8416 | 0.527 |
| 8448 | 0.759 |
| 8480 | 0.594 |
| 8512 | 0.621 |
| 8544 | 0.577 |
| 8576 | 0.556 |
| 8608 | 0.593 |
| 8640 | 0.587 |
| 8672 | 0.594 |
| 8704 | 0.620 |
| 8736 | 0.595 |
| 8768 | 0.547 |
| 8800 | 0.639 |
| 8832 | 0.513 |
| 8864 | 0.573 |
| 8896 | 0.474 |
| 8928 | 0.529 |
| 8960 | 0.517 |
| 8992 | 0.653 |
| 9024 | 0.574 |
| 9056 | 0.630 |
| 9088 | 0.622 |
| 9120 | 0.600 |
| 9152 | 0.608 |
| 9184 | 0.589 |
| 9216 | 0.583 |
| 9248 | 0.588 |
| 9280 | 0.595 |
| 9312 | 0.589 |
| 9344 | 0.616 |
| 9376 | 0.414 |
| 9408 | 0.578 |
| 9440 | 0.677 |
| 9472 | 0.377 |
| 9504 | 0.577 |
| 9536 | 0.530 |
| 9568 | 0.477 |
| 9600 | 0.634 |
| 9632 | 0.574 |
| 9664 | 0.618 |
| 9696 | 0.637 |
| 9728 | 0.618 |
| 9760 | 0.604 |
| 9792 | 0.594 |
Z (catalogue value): 0.83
